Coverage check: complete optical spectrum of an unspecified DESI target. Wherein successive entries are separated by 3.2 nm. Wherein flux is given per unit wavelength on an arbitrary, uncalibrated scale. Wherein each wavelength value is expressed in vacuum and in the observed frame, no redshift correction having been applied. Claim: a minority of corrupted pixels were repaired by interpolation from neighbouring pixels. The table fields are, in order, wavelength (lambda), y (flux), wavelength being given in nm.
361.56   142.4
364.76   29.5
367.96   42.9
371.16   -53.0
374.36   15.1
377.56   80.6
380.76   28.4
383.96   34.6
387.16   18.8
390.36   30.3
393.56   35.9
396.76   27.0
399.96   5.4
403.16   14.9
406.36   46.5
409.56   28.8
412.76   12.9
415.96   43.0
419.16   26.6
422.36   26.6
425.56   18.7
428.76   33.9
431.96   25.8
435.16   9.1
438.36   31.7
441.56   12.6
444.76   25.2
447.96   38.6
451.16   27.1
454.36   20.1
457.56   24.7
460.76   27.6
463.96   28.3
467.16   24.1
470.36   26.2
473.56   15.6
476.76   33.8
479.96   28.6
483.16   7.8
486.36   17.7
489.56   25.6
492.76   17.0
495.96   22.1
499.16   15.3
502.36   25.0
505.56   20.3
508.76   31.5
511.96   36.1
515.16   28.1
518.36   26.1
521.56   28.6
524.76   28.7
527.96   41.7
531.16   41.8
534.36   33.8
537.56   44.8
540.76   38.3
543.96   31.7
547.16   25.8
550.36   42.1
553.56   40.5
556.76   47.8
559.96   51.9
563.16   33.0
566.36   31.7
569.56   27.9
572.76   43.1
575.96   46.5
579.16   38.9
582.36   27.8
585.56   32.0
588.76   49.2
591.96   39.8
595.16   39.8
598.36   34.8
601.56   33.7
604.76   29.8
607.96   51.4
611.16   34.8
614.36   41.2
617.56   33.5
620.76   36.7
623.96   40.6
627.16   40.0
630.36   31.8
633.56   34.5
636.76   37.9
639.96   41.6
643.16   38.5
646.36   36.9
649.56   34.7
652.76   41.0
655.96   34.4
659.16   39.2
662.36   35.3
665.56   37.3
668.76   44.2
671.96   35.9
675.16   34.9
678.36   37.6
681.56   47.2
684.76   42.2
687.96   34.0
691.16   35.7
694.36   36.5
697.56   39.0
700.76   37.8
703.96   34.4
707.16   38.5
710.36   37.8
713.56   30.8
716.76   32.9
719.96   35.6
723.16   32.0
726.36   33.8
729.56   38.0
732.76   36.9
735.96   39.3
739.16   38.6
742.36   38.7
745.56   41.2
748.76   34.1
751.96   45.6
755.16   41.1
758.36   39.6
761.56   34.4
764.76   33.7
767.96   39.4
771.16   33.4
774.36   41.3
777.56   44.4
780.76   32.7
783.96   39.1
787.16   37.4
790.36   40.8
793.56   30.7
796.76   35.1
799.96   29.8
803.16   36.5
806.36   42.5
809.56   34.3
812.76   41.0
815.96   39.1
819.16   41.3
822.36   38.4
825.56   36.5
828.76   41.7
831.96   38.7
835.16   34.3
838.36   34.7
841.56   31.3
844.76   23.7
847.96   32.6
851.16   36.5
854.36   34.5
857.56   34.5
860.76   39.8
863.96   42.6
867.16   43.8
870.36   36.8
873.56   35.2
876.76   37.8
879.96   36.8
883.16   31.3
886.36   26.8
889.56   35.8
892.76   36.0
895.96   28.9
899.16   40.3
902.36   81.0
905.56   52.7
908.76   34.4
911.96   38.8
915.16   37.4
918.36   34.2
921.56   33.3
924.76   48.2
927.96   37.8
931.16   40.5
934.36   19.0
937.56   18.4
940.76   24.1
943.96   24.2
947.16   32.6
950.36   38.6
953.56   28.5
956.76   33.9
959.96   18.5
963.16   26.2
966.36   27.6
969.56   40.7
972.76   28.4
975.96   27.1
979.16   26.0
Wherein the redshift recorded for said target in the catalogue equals 0.375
